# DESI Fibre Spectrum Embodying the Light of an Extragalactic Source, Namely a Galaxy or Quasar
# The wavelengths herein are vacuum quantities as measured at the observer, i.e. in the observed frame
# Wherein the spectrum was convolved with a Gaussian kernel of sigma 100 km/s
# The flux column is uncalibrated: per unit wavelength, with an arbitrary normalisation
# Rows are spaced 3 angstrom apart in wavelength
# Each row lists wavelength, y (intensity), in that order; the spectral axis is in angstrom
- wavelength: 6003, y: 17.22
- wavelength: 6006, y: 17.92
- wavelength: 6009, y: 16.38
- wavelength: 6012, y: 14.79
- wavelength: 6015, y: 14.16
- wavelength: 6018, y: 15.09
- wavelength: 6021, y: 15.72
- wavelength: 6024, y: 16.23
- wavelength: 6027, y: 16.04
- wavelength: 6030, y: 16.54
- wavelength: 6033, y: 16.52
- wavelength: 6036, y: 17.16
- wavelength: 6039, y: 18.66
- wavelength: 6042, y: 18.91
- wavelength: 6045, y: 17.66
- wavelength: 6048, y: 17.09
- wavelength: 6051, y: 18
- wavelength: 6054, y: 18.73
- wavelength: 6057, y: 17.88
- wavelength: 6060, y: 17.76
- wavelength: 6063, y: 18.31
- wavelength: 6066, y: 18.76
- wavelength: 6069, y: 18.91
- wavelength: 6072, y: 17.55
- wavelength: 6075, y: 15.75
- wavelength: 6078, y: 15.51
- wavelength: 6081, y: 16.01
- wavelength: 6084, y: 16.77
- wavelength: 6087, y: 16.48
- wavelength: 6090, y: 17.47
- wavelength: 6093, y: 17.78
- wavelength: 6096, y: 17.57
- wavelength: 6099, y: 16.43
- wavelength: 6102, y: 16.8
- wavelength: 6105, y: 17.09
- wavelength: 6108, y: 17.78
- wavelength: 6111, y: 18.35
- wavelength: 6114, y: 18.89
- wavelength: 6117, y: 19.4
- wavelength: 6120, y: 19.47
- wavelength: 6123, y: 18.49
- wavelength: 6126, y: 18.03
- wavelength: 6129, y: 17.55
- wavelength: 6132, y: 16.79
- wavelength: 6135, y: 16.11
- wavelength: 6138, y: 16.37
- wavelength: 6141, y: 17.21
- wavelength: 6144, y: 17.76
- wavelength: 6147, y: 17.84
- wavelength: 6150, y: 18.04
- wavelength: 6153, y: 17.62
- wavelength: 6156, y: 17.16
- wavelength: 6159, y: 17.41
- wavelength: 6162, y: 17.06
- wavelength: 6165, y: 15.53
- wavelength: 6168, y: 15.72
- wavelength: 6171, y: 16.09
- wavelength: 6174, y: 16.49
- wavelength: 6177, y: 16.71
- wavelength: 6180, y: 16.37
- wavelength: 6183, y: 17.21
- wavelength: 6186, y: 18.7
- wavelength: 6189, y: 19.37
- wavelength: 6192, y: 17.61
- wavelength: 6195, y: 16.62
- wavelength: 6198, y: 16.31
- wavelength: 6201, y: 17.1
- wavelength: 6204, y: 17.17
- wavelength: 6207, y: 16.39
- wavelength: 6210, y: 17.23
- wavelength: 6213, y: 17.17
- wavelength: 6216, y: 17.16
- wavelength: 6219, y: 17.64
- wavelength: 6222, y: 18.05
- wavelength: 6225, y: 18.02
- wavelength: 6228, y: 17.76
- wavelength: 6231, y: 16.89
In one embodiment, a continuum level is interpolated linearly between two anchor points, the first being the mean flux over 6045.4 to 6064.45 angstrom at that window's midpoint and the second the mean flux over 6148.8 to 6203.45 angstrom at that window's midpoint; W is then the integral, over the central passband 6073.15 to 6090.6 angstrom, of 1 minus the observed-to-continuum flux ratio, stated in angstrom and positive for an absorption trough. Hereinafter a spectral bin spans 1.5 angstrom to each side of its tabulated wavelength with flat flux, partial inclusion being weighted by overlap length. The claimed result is 1.4 angstrom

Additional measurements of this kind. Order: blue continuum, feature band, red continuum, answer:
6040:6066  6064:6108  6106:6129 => 2.91 angstrom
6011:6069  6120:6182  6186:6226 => 0.85 angstrom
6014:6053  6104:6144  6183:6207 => -1.50 angstrom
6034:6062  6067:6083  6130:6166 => 0.83 angstrom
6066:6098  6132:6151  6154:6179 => -0.54 angstrom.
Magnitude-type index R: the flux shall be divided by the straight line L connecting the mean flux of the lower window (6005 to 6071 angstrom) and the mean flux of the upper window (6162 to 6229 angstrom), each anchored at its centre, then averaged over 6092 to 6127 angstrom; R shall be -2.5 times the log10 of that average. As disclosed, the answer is -0.05 mag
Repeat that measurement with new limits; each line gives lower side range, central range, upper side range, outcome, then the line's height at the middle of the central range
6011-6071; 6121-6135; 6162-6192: -0.04 mag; 17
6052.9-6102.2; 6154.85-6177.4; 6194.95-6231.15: 0.05 mag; 17.3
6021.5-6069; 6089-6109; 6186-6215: 0.02 mag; 17.5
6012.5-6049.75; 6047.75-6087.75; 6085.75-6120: -0.02 mag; 17.2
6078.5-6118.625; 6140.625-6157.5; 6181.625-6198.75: 0.00 mag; 17.6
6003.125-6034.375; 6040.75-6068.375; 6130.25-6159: -0.11 mag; 16.3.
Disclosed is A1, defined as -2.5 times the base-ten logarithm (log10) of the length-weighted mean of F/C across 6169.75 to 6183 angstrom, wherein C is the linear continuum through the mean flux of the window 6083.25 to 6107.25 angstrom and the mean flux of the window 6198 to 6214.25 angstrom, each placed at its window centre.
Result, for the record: 0.030 mag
